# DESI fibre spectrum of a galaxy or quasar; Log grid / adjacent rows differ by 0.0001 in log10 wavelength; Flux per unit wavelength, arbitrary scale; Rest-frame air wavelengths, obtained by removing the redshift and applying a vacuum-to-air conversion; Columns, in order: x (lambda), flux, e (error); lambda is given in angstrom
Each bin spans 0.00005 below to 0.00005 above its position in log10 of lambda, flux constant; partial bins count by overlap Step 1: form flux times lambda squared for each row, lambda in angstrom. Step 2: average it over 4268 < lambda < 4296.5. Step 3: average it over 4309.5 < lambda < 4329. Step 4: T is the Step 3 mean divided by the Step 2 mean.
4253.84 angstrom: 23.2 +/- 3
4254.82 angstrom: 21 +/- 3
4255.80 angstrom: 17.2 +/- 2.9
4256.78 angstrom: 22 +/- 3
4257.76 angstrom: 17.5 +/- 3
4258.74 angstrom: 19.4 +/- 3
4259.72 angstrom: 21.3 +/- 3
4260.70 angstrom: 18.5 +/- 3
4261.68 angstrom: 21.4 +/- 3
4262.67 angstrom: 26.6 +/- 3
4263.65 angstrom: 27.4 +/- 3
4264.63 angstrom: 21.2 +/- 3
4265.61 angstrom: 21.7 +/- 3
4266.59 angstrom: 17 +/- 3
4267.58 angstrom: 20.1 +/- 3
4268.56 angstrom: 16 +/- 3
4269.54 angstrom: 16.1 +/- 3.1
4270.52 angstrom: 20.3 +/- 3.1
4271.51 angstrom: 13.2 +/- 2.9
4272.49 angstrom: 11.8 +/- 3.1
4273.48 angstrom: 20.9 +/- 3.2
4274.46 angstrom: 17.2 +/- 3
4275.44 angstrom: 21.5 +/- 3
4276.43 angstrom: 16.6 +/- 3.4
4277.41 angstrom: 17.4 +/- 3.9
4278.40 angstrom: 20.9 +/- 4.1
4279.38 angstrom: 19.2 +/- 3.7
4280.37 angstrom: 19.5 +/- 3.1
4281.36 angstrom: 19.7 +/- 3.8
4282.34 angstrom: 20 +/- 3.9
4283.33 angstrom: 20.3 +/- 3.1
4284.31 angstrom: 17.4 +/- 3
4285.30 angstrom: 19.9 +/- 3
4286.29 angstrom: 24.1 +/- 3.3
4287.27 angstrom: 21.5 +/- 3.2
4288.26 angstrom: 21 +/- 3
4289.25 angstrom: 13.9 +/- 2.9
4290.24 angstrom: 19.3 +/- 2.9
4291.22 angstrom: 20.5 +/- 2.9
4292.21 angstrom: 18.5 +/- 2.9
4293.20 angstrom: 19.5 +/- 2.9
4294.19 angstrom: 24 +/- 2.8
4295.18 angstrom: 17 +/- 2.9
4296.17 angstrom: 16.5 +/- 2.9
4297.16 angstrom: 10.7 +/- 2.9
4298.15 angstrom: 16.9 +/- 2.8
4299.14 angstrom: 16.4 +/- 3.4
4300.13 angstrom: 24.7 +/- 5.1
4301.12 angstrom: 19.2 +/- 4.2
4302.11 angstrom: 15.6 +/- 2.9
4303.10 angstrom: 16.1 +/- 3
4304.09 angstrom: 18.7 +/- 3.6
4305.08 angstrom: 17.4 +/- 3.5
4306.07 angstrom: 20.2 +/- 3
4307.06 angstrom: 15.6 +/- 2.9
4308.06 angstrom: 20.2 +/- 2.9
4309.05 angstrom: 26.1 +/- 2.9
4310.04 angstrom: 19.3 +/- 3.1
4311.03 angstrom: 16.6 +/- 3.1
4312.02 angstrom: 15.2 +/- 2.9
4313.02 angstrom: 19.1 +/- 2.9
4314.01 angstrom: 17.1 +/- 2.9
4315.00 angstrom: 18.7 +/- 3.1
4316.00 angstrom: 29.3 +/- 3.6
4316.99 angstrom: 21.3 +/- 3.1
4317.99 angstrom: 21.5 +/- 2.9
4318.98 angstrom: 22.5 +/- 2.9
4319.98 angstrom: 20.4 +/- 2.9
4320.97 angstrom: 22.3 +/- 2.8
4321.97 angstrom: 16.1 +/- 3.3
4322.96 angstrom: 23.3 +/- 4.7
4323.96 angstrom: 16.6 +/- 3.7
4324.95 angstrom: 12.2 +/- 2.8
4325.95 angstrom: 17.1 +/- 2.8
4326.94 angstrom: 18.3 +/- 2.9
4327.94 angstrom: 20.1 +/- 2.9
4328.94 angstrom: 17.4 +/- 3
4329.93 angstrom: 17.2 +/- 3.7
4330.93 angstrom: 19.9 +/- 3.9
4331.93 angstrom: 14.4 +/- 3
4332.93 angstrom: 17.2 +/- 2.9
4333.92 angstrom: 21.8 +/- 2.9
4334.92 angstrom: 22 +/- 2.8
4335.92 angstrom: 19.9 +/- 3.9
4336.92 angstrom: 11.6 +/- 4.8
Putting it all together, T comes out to 1.0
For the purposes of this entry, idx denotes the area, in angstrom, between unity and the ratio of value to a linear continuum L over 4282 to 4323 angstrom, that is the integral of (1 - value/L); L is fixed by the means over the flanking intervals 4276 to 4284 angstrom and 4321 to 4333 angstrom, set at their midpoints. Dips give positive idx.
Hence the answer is -1.97 angstrom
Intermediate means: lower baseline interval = 19.2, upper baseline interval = 17.7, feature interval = 19.3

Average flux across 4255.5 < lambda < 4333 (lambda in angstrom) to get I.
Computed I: 19.1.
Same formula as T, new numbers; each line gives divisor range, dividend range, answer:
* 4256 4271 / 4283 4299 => 0.93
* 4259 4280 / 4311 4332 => 1.01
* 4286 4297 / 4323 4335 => 0.95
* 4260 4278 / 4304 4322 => 1.06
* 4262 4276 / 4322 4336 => 0.97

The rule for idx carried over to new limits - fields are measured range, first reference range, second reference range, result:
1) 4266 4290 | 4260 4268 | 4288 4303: 1.8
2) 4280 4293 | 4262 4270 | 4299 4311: 0.2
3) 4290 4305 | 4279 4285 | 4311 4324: 1.2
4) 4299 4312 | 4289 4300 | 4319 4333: -0.6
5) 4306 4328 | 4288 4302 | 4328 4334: -1.8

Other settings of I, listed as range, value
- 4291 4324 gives 19.2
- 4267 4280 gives 17.8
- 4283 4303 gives 18.8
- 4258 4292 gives 19.5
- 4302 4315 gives 18.4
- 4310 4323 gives 20.1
